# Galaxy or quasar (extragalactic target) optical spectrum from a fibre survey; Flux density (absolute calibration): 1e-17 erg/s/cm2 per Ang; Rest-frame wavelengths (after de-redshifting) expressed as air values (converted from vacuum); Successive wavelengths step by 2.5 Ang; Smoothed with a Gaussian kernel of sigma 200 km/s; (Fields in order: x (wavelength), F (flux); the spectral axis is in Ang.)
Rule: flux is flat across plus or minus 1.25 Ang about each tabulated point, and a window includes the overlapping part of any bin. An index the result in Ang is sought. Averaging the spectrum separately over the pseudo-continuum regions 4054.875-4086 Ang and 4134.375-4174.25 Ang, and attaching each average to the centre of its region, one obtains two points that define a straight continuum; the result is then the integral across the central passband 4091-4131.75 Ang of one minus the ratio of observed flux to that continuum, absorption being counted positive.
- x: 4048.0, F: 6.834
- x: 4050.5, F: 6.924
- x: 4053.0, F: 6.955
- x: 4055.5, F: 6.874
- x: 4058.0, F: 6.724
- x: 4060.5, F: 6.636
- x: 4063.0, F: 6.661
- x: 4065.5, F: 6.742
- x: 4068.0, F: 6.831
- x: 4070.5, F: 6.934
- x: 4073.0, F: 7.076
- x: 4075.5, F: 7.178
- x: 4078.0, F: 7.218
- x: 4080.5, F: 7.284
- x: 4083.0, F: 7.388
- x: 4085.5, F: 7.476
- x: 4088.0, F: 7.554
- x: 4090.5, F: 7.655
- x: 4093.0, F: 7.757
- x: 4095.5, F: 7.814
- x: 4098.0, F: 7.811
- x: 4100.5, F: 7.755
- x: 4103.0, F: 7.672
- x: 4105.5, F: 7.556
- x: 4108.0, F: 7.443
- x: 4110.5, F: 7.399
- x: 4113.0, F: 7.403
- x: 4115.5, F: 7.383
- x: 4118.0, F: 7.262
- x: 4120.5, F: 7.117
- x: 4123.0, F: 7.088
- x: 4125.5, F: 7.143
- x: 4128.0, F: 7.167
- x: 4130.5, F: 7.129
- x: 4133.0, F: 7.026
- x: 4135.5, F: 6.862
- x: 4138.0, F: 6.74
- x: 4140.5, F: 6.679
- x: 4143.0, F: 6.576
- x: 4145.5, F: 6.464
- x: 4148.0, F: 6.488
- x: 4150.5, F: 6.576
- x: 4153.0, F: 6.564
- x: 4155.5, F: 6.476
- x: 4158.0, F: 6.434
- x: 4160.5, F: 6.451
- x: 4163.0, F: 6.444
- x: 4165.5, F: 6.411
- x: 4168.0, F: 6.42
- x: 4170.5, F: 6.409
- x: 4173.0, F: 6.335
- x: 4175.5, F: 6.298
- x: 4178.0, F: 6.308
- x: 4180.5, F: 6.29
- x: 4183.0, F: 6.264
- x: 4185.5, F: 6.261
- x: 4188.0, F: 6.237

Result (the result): -4.0 Ang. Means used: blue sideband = 6.99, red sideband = 6.52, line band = 7.44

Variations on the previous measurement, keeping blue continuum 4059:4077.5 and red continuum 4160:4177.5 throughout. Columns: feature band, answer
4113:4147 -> -2.09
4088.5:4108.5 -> -2.84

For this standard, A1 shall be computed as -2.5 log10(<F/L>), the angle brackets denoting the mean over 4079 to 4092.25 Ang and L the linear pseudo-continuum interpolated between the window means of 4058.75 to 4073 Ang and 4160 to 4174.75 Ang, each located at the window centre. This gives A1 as -0.12 mag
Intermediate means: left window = 6.79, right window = 6.41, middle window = 7.48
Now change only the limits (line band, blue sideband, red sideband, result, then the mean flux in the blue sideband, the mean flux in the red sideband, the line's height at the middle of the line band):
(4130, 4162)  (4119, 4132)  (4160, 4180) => 0.02 mag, 7.13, 6.38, 6.78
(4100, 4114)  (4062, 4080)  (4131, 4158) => -0.11 mag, 6.97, 6.65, 6.81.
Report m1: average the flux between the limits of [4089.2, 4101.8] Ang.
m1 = 7.76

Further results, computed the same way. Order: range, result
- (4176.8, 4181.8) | 6.3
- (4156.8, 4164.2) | 6.44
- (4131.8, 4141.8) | 6.82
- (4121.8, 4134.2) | 7.11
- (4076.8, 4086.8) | 7.34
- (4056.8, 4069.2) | 6.72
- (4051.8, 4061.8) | 6.8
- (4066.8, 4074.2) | 6.95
